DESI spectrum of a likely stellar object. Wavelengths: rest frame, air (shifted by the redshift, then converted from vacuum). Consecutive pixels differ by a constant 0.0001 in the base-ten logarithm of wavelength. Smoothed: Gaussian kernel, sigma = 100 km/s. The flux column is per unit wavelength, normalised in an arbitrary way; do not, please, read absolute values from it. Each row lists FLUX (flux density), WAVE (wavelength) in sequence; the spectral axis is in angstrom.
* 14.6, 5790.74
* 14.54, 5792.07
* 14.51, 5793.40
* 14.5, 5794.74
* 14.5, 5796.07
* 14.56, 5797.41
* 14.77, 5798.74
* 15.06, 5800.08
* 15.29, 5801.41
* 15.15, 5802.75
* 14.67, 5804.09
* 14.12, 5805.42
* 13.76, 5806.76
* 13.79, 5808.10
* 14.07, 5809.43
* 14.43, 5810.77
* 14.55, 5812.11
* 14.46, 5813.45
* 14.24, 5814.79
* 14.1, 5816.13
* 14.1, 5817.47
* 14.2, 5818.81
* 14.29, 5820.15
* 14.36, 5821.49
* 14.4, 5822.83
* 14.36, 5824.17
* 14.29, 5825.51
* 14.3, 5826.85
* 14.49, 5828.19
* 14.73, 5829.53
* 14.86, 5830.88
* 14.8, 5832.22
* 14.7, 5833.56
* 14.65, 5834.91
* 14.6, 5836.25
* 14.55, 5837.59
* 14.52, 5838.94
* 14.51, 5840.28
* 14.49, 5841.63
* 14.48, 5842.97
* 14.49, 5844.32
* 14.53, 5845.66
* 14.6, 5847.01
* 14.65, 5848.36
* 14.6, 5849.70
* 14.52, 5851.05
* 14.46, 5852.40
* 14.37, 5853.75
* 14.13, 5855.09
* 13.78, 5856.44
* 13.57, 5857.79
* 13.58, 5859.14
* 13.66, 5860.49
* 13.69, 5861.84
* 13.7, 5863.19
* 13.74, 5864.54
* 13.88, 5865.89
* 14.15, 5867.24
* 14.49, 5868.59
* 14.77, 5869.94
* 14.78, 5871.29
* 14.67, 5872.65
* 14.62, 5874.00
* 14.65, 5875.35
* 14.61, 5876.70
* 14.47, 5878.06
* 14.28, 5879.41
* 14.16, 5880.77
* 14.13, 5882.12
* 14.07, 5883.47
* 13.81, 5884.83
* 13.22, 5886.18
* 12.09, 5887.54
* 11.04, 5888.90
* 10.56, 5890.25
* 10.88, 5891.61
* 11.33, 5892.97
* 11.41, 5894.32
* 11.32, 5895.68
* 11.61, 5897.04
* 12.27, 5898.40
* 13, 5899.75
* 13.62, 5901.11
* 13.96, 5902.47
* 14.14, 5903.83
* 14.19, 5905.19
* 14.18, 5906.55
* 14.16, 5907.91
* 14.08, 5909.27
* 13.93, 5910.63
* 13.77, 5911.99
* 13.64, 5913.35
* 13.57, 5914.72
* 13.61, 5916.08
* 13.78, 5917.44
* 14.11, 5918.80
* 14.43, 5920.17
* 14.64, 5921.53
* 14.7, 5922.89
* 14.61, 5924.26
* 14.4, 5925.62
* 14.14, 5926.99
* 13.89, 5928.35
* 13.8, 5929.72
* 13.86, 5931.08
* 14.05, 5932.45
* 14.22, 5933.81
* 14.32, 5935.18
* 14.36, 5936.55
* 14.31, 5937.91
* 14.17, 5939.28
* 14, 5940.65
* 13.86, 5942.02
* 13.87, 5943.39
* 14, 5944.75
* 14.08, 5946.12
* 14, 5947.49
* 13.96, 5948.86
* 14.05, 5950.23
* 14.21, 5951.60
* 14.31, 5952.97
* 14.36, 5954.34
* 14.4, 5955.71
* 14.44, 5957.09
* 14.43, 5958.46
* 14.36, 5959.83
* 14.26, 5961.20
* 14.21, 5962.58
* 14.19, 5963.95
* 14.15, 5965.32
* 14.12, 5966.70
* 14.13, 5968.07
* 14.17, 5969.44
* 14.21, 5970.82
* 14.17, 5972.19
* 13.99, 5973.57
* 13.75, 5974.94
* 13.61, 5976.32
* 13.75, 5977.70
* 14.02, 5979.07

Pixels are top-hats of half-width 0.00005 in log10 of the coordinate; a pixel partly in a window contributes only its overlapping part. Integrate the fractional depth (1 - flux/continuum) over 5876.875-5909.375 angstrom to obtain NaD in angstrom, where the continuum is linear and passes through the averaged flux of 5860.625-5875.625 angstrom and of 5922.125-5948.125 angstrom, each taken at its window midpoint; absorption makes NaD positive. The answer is 2.8 angstrom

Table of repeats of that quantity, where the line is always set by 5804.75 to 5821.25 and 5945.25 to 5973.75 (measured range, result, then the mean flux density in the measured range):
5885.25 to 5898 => 2.4 angstrom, 11.6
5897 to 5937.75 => 0.7 angstrom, 13.9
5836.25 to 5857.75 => -0.4 angstrom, 14.4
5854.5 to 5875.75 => 0.1 angstrom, 14.1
